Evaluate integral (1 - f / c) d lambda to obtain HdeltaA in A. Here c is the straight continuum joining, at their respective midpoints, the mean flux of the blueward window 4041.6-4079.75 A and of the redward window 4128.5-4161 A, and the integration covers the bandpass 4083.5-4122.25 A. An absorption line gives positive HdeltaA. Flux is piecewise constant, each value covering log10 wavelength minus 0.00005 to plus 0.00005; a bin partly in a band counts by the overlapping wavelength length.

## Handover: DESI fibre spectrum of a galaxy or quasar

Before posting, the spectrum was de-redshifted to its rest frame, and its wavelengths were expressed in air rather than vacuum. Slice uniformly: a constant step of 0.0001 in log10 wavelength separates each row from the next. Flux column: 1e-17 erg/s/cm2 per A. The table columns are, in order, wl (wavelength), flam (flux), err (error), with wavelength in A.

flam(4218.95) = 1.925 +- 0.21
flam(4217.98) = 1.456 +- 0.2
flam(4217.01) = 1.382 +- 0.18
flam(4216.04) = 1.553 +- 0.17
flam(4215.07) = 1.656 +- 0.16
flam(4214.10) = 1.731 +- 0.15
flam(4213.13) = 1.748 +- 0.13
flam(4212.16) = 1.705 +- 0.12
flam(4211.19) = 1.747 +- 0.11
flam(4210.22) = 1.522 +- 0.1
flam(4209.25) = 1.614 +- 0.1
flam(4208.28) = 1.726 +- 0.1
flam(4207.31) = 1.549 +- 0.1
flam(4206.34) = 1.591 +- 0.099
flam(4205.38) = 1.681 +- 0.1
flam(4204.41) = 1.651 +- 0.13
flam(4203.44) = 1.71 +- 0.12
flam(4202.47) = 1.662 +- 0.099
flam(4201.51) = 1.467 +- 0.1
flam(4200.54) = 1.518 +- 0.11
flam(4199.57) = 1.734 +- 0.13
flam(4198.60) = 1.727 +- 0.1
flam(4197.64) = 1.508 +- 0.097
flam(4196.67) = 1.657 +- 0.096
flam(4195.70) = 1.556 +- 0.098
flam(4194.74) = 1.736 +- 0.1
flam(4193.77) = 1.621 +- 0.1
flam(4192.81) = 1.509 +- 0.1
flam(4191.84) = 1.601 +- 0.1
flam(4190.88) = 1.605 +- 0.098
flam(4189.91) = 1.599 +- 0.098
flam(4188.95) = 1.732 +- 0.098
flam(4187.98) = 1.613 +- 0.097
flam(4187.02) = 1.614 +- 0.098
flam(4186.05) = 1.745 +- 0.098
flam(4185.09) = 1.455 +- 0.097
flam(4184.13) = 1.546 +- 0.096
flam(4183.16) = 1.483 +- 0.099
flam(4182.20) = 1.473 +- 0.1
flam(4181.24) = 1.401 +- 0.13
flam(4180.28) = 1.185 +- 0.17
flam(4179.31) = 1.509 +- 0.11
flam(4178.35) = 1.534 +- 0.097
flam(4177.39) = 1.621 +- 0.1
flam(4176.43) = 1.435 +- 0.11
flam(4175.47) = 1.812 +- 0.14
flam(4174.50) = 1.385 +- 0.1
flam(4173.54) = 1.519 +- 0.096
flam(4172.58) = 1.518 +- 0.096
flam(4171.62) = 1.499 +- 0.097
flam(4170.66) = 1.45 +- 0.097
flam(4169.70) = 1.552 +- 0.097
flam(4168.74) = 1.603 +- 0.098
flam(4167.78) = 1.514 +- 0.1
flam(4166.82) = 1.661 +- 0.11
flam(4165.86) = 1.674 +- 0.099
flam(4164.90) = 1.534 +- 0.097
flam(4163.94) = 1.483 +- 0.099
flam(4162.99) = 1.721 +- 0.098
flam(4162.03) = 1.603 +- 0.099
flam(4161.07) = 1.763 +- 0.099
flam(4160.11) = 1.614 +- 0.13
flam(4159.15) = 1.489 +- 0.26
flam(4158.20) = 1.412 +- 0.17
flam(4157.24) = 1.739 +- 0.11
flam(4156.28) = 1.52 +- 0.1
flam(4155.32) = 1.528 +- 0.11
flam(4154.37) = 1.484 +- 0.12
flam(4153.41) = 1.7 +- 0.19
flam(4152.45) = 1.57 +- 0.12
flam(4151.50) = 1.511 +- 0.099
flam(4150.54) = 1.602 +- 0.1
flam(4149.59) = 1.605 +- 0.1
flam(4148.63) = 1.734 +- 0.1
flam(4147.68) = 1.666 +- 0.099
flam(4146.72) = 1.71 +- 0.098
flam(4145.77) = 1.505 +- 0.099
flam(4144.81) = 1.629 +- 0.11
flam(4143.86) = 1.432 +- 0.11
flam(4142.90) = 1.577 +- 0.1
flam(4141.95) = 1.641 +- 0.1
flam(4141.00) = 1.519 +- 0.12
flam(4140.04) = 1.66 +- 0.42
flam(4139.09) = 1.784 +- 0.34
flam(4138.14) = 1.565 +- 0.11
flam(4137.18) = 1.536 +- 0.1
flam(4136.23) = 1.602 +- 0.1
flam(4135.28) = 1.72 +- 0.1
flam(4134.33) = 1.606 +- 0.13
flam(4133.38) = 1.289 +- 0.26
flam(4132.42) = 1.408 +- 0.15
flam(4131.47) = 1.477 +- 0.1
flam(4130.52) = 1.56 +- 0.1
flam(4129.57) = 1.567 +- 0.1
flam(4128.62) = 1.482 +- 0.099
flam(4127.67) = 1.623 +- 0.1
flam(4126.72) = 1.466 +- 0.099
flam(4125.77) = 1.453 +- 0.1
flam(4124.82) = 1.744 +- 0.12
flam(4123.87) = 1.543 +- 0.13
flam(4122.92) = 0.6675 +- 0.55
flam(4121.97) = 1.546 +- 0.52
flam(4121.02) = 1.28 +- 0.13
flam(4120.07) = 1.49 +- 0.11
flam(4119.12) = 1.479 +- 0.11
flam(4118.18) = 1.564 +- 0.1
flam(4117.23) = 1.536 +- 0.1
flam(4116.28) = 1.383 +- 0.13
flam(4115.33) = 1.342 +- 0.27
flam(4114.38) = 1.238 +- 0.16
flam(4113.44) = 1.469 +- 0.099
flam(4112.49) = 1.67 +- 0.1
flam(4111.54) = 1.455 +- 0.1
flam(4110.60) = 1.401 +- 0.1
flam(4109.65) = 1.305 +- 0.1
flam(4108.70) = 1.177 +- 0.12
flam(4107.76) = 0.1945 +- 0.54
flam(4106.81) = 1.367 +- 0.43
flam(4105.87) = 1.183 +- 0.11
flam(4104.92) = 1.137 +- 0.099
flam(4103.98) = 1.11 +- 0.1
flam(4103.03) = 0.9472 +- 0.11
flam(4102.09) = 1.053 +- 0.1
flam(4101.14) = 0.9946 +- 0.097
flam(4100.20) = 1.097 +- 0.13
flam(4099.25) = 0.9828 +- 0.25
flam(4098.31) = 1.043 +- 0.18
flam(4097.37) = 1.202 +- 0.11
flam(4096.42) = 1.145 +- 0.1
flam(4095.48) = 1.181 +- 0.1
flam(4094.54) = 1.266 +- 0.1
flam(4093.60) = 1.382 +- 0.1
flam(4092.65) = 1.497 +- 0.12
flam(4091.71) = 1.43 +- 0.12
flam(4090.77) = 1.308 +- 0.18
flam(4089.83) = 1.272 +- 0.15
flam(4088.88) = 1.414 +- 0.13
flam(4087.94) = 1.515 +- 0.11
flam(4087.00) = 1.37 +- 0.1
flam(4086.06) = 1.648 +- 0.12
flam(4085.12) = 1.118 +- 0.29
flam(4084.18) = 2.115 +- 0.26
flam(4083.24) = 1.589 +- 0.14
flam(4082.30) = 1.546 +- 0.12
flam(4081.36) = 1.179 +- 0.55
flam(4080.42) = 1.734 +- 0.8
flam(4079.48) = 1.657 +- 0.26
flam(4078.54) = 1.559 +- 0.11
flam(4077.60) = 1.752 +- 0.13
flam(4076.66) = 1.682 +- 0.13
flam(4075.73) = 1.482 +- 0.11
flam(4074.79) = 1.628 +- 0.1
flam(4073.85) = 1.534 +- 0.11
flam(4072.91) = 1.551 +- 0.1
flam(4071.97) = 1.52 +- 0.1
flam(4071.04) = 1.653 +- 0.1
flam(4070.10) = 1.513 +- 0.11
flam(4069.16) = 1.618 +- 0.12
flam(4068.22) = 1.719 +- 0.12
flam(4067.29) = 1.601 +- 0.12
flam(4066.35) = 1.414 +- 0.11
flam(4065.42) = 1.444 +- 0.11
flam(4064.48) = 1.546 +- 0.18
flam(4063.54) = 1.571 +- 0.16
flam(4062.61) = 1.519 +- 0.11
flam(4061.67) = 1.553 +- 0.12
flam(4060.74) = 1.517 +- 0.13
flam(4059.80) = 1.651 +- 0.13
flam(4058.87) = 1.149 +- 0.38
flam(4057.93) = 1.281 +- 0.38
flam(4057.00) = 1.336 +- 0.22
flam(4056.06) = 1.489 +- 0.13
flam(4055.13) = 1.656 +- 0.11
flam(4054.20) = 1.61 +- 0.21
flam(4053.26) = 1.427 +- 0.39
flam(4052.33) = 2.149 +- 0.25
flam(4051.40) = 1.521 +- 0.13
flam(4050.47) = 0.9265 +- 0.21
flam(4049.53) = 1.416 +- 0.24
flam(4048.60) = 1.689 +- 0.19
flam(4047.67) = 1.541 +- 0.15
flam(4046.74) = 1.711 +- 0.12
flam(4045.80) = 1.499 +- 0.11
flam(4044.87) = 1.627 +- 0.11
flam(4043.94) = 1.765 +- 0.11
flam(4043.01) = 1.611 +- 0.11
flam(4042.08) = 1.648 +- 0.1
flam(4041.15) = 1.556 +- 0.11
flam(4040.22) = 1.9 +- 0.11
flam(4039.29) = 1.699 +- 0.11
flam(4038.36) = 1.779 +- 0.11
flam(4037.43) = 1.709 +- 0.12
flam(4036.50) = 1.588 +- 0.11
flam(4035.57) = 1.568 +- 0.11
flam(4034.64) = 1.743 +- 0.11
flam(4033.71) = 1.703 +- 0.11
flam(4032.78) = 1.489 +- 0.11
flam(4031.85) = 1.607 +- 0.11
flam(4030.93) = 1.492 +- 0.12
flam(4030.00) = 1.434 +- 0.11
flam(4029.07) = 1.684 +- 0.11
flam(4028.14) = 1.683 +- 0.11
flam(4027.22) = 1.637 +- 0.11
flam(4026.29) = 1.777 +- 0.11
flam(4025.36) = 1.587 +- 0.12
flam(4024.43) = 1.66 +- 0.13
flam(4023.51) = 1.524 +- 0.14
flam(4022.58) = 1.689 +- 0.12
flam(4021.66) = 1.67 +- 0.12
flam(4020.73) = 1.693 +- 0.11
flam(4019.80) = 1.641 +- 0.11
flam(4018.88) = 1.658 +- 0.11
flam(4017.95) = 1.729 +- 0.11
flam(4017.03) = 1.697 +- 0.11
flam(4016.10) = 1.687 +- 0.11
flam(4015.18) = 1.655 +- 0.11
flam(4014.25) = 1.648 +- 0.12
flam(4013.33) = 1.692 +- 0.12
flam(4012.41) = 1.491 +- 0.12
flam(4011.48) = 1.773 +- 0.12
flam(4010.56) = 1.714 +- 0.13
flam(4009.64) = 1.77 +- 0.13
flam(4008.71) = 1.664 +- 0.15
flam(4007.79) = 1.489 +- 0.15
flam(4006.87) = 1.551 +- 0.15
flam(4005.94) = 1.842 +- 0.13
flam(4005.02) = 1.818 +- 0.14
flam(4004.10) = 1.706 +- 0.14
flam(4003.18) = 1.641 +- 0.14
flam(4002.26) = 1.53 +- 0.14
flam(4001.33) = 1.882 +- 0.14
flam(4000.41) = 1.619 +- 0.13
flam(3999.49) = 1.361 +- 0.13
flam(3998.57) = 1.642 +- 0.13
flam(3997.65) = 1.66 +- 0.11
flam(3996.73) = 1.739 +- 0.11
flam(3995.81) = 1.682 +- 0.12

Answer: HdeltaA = 6.5 A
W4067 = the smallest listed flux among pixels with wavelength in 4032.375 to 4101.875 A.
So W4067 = 0.9265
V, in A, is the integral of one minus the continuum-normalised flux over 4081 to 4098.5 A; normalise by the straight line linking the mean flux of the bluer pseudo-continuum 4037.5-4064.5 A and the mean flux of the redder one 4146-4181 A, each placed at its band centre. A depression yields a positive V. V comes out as 2.0 A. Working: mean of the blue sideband 1.57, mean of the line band 1.39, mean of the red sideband 1.57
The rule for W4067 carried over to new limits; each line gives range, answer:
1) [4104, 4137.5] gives 0.1945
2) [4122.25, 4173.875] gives 0.6675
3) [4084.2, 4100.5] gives 0.9828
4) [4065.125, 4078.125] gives 1.414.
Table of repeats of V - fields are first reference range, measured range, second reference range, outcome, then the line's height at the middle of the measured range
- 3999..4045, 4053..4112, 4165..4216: 8.6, 1.63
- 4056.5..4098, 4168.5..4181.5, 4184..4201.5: 0.7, 1.59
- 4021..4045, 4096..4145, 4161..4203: 7.0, 1.6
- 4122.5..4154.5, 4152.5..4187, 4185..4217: 0.9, 1.59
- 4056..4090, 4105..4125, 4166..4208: 2.8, 1.54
